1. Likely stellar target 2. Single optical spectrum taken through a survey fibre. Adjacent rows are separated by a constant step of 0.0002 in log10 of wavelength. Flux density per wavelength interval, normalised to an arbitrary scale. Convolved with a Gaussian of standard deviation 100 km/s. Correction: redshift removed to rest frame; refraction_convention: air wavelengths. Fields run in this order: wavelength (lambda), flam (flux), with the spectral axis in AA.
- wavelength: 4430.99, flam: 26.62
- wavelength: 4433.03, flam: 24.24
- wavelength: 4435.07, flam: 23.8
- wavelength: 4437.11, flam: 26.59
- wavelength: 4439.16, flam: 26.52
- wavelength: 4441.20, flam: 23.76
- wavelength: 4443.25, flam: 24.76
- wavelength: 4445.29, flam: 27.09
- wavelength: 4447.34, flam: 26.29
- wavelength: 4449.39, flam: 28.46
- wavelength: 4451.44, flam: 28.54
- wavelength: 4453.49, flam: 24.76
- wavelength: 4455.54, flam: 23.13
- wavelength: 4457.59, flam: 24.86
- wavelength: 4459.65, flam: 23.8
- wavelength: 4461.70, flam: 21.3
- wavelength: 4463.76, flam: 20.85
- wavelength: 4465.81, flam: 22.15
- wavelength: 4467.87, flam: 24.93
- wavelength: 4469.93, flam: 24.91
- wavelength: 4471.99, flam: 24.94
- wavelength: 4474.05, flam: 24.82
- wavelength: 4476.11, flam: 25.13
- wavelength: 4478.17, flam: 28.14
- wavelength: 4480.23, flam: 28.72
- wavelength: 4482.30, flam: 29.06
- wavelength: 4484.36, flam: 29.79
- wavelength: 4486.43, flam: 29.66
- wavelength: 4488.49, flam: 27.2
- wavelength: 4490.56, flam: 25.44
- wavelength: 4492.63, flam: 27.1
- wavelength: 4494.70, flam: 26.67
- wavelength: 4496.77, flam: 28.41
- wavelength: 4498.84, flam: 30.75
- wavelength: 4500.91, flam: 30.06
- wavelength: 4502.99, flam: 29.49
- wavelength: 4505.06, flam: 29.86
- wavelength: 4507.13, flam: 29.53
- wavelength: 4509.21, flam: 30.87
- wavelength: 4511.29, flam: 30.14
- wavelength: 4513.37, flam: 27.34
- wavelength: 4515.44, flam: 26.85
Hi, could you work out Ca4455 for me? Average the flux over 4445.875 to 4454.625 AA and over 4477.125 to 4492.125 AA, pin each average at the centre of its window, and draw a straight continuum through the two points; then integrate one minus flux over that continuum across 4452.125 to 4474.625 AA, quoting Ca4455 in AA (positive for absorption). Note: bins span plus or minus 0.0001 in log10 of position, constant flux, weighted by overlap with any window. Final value 3.0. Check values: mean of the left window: 27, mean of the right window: 28.2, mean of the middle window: 23.7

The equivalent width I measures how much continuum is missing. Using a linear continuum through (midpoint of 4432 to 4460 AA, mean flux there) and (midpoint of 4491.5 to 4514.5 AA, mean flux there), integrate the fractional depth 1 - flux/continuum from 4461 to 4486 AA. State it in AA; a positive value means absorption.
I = 1.6 AA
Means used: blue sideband 25.5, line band 25.6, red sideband 29.1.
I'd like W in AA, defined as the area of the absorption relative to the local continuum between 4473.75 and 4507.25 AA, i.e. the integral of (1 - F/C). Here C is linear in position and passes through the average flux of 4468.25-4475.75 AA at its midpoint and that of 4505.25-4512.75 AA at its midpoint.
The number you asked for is -1.0 AA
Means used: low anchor 24.9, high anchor 30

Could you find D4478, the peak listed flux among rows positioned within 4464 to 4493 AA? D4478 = 29.79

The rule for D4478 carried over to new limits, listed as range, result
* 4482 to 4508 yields 30.75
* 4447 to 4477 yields 28.54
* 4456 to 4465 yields 24.86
